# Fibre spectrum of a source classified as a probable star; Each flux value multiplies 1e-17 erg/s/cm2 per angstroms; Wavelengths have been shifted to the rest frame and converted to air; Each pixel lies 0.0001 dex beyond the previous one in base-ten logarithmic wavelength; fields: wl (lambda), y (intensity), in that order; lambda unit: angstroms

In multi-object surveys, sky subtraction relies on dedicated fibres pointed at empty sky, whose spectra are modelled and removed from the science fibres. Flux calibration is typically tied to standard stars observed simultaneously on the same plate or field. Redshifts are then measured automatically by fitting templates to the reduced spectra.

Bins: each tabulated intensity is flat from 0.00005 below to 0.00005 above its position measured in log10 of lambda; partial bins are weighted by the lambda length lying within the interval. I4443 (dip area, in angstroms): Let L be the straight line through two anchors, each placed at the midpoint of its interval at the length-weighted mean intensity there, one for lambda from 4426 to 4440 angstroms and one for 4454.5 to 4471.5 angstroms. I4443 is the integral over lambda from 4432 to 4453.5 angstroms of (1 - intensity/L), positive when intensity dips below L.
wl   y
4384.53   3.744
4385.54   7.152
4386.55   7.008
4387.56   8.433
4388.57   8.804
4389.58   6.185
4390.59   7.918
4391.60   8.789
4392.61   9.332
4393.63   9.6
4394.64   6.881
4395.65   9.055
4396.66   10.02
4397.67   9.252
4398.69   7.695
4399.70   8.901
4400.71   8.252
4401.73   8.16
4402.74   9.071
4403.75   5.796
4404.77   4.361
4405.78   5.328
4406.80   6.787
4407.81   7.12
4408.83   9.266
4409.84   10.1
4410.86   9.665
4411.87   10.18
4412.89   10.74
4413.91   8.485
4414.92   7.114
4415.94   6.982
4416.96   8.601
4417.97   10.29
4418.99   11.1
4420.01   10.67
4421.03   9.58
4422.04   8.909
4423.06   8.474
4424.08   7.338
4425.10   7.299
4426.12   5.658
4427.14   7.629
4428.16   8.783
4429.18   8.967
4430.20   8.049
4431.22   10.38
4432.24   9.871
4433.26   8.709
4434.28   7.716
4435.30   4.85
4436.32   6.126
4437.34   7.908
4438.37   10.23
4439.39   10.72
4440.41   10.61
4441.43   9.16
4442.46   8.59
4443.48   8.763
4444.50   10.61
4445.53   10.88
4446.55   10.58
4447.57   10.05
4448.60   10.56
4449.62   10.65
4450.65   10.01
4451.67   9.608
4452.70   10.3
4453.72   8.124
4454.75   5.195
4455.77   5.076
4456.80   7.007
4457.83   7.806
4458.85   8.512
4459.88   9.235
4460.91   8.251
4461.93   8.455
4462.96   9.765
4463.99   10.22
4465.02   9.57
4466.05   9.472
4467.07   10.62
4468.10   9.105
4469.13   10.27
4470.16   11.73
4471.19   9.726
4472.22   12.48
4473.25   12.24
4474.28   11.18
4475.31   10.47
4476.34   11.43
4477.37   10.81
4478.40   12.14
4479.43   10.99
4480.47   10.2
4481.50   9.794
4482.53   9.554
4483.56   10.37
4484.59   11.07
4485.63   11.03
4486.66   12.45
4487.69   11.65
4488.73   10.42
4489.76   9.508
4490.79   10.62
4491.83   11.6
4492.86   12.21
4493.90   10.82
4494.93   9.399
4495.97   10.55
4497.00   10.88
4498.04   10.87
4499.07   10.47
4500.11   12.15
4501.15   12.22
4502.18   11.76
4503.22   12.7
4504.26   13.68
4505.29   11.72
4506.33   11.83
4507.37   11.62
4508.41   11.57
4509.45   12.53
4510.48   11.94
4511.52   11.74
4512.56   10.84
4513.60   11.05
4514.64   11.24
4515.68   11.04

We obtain -2.0 angstroms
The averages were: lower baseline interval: 8.35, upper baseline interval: 8.87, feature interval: 9.34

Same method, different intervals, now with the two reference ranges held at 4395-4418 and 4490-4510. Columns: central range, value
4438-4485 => 1.60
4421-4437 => 1.89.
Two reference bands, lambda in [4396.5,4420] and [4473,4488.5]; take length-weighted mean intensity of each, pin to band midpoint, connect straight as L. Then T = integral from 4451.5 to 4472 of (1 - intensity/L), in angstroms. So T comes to 2.8 angstroms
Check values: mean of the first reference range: 8.43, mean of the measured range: 8.94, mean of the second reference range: 11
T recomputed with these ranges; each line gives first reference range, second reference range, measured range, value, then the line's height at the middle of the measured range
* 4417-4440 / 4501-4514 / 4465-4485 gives -0.2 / 10.6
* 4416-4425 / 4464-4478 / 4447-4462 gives 2.3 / 10.2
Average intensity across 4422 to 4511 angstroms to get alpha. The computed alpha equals 9.96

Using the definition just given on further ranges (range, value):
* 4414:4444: 8.59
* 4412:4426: 8.83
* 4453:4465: 8.08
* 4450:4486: 9.77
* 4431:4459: 8.87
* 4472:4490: 11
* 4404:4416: 8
